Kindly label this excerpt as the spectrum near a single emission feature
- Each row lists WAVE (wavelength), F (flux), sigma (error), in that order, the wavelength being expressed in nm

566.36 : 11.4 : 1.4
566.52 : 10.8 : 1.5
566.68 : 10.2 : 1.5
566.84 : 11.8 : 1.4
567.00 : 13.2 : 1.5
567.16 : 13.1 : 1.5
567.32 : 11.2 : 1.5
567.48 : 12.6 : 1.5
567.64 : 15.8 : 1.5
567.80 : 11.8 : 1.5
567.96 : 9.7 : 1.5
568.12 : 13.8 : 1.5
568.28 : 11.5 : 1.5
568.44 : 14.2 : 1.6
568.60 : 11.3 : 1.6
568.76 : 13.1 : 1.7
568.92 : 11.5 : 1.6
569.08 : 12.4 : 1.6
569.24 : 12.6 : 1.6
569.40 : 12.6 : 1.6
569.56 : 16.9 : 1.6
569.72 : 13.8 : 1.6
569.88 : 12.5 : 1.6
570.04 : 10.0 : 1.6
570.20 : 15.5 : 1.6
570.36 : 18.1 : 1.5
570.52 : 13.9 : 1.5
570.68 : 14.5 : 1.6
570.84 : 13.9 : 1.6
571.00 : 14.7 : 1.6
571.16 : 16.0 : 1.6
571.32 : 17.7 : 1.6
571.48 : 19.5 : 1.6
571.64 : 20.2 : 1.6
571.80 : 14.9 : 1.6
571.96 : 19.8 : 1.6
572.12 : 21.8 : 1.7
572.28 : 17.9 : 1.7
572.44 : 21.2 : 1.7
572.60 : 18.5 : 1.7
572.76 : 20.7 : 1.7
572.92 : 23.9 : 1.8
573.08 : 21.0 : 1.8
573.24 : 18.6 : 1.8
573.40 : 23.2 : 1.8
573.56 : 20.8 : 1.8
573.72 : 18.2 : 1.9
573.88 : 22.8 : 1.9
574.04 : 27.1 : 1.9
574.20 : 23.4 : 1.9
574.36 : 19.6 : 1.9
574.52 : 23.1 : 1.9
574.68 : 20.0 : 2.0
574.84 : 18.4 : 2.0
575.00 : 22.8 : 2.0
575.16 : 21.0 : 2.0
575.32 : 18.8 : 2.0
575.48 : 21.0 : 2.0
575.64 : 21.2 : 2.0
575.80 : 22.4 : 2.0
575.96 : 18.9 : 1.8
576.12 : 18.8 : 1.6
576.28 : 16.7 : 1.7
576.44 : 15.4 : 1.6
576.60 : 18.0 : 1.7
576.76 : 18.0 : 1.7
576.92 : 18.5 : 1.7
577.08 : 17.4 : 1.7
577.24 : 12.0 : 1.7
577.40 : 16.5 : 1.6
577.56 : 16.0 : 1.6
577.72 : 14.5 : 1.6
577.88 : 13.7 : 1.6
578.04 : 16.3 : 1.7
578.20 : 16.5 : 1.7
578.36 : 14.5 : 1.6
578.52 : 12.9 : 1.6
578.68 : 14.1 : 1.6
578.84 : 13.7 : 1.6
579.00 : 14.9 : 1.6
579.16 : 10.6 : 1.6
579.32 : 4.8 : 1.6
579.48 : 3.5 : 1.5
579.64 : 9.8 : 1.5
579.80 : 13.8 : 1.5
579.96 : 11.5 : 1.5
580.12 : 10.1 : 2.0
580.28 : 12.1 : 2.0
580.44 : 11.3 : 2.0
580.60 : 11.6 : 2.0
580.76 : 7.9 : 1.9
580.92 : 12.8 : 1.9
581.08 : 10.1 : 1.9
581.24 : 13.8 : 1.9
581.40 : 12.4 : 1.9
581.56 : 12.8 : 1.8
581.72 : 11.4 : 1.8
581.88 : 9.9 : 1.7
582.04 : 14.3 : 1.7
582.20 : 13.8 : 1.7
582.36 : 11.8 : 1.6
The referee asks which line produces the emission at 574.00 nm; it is C IV 1549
